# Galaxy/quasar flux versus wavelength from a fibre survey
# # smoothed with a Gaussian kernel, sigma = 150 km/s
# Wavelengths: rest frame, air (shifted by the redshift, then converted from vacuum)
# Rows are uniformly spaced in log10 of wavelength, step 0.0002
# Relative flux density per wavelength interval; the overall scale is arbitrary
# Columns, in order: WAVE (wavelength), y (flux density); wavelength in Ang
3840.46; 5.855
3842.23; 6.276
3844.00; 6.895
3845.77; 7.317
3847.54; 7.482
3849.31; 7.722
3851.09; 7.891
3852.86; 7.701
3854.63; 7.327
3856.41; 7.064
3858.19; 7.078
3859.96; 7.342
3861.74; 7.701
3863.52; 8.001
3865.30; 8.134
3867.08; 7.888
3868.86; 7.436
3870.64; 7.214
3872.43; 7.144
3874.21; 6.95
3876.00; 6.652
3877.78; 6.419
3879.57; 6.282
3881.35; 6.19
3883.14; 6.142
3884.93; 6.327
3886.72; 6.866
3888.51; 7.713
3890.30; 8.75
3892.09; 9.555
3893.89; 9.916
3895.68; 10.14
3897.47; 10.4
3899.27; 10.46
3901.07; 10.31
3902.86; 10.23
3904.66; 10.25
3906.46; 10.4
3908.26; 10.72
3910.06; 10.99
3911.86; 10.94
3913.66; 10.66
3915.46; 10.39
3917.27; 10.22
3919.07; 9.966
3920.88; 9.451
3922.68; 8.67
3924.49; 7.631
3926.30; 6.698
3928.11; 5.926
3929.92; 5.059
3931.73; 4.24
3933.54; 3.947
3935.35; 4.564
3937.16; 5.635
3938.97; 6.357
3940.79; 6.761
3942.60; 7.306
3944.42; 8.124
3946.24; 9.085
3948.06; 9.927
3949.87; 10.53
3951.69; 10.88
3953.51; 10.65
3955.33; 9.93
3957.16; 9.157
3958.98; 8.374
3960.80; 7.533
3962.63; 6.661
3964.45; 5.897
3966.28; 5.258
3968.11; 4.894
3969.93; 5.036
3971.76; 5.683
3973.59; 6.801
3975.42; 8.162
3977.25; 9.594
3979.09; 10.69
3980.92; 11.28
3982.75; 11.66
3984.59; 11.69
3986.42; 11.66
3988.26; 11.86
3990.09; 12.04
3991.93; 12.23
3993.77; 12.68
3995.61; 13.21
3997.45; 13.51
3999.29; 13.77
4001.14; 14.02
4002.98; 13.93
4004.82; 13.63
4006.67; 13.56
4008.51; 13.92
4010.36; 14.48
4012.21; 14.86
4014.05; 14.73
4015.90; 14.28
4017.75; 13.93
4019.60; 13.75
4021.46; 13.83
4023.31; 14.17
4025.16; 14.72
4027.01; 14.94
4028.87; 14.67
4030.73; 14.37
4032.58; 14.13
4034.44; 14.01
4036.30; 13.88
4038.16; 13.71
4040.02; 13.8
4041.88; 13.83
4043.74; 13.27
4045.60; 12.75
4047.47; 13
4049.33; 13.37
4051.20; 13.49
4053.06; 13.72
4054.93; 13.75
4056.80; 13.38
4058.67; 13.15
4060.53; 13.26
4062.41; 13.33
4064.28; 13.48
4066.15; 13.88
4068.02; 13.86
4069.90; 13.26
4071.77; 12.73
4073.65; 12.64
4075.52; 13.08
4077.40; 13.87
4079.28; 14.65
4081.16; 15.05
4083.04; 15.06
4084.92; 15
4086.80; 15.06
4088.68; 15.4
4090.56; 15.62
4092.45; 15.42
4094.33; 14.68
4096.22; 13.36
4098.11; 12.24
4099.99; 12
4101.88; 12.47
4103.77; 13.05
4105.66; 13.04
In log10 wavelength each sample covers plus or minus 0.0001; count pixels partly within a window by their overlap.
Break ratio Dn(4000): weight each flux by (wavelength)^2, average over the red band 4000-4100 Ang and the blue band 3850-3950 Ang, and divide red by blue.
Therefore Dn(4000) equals 1.9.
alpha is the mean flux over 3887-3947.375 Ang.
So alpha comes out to 8.51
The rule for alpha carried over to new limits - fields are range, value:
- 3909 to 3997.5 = 8.74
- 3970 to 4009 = 11.5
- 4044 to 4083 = 13.5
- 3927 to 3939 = 5.04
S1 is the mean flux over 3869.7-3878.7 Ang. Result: 6.87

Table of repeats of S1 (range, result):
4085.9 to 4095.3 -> 15.2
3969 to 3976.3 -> 6.41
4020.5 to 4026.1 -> 14.2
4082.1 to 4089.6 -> 15.1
